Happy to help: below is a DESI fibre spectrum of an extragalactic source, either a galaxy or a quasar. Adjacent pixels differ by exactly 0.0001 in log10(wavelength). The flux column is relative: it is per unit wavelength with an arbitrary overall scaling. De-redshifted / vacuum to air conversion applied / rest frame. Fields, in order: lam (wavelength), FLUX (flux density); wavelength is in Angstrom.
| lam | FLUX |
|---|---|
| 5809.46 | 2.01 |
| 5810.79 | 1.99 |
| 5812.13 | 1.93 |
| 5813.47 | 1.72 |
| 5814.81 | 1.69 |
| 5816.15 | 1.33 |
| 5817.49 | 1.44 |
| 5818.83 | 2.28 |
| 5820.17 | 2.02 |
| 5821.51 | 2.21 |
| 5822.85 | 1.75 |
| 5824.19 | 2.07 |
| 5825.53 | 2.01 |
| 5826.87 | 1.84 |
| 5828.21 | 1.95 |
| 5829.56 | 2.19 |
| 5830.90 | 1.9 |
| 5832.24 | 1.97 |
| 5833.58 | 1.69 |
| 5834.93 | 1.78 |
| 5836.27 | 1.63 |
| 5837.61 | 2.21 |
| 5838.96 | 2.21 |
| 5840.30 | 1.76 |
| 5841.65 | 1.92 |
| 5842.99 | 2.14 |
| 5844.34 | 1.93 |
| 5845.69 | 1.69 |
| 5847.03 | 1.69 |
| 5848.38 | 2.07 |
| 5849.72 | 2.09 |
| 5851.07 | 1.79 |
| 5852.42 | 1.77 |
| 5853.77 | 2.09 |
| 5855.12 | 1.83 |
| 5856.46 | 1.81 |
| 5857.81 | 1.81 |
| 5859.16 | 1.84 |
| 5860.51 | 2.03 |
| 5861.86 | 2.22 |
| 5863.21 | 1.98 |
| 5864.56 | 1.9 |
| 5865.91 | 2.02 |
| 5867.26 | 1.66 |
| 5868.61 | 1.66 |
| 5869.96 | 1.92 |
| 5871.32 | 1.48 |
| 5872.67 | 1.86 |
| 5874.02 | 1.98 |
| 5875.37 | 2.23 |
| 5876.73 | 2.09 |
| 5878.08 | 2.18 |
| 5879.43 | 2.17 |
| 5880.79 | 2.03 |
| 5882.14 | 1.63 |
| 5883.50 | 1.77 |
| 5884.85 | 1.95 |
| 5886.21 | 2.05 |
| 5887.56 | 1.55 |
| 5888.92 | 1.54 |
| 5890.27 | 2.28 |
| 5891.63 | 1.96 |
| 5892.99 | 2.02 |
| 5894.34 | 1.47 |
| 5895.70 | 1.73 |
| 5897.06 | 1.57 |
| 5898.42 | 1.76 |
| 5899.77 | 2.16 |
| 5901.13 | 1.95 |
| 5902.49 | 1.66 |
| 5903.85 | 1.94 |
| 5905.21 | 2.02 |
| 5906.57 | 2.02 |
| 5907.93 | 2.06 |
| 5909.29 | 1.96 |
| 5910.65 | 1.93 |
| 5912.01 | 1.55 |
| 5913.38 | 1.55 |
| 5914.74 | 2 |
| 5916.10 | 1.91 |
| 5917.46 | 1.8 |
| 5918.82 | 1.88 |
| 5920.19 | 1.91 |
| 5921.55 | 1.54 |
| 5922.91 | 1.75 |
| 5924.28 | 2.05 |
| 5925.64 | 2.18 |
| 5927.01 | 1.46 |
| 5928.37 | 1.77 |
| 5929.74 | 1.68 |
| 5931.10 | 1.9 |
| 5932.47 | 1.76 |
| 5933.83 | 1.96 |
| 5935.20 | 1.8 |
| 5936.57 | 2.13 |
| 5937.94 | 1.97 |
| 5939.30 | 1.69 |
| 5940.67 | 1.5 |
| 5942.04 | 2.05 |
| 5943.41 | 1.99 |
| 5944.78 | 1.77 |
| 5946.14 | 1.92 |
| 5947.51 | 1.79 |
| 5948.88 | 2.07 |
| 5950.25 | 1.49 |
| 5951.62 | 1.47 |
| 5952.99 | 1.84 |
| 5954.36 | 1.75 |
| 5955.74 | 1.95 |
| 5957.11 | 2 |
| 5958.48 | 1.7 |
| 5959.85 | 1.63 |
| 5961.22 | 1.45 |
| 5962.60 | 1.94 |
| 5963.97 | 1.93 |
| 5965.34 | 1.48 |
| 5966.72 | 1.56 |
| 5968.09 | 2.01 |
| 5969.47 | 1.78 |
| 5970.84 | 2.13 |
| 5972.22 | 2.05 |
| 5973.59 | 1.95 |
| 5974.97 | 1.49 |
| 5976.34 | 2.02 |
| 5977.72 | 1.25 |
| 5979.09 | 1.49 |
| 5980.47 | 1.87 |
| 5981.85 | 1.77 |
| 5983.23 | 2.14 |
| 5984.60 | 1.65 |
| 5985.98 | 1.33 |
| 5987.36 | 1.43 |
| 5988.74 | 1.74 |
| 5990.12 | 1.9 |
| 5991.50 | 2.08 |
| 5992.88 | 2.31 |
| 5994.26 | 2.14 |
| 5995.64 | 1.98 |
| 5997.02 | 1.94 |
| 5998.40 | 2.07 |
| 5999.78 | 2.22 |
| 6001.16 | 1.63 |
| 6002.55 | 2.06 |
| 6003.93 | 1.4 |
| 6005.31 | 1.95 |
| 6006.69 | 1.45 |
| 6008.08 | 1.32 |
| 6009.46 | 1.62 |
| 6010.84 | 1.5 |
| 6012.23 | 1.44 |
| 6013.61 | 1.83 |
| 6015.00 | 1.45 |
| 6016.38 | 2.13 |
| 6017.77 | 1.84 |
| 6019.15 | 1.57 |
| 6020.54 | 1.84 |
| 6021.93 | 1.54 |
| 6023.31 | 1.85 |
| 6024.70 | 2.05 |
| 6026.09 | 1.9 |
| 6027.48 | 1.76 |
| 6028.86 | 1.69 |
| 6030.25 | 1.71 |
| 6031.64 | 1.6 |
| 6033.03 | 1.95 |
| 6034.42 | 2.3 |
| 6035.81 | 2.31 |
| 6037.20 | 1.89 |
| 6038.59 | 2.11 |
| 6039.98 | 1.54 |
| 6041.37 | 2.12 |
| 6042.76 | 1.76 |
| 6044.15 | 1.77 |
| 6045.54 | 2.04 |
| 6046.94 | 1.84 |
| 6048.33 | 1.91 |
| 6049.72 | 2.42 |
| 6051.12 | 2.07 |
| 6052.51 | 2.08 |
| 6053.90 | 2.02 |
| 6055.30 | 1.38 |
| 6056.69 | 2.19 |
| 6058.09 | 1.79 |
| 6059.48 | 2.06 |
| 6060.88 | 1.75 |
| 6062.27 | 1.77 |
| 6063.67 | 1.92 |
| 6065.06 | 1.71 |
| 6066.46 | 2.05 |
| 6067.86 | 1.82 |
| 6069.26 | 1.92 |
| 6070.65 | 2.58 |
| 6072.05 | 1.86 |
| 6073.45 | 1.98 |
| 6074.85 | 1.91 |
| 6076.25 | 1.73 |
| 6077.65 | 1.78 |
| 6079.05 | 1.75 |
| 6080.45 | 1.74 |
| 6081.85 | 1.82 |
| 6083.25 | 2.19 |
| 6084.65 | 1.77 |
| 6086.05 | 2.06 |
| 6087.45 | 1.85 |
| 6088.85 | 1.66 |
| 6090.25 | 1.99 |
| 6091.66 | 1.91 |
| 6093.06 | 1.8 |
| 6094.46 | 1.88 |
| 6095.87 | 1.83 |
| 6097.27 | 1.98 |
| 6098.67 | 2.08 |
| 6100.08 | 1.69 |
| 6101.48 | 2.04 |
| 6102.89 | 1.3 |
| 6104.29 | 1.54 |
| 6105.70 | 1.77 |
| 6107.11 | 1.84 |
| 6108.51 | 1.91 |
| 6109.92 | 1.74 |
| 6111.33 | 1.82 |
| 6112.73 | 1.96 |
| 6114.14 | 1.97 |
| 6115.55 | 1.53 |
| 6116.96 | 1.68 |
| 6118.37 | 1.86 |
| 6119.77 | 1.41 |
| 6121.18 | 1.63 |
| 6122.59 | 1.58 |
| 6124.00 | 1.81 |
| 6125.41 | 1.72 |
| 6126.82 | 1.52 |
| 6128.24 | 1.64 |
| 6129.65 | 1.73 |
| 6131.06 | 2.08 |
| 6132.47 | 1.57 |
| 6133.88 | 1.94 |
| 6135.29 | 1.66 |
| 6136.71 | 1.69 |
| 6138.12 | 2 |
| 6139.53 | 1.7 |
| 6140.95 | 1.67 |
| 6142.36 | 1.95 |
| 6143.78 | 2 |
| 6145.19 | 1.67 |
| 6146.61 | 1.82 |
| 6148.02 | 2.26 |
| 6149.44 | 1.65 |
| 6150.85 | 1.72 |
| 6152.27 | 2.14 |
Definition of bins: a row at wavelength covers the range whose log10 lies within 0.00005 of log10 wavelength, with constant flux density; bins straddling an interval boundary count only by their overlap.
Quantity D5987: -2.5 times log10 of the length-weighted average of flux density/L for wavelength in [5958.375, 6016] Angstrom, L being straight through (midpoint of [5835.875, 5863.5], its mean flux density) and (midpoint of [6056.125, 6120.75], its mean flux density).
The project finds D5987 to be 0.07 mag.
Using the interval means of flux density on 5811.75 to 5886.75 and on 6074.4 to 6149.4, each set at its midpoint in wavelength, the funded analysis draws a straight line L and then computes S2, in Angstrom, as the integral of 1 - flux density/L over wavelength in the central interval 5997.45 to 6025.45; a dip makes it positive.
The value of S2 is 1.5 Angstrom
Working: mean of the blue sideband 1.91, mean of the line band 1.74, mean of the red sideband 1.8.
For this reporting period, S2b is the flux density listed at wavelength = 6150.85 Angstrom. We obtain 1.72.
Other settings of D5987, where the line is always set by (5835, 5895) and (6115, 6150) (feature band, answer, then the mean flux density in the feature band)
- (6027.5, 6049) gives -0.054 mag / 1.9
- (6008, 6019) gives 0.102 mag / 1.66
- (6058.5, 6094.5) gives -0.065 mag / 1.89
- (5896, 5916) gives 0.010 mag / 1.86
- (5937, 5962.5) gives 0.042 mag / 1.79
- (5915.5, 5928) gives 0.026 mag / 1.83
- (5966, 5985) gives 0.026 mag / 1.8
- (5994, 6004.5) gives -0.057 mag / 1.93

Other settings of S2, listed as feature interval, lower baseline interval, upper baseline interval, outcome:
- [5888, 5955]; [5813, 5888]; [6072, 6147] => 1.4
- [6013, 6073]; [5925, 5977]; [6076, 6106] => -2.5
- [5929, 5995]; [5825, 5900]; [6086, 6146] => 1.6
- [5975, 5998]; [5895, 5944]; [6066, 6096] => 0.8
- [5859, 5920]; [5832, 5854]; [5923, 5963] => -0.9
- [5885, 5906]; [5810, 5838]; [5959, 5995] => -0.1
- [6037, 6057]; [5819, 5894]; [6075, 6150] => -1.2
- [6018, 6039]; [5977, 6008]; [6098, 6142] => -1.0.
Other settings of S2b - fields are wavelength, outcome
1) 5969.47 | 1.78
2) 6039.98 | 1.54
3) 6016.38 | 2.13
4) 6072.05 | 1.86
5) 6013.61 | 1.83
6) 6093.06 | 1.8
